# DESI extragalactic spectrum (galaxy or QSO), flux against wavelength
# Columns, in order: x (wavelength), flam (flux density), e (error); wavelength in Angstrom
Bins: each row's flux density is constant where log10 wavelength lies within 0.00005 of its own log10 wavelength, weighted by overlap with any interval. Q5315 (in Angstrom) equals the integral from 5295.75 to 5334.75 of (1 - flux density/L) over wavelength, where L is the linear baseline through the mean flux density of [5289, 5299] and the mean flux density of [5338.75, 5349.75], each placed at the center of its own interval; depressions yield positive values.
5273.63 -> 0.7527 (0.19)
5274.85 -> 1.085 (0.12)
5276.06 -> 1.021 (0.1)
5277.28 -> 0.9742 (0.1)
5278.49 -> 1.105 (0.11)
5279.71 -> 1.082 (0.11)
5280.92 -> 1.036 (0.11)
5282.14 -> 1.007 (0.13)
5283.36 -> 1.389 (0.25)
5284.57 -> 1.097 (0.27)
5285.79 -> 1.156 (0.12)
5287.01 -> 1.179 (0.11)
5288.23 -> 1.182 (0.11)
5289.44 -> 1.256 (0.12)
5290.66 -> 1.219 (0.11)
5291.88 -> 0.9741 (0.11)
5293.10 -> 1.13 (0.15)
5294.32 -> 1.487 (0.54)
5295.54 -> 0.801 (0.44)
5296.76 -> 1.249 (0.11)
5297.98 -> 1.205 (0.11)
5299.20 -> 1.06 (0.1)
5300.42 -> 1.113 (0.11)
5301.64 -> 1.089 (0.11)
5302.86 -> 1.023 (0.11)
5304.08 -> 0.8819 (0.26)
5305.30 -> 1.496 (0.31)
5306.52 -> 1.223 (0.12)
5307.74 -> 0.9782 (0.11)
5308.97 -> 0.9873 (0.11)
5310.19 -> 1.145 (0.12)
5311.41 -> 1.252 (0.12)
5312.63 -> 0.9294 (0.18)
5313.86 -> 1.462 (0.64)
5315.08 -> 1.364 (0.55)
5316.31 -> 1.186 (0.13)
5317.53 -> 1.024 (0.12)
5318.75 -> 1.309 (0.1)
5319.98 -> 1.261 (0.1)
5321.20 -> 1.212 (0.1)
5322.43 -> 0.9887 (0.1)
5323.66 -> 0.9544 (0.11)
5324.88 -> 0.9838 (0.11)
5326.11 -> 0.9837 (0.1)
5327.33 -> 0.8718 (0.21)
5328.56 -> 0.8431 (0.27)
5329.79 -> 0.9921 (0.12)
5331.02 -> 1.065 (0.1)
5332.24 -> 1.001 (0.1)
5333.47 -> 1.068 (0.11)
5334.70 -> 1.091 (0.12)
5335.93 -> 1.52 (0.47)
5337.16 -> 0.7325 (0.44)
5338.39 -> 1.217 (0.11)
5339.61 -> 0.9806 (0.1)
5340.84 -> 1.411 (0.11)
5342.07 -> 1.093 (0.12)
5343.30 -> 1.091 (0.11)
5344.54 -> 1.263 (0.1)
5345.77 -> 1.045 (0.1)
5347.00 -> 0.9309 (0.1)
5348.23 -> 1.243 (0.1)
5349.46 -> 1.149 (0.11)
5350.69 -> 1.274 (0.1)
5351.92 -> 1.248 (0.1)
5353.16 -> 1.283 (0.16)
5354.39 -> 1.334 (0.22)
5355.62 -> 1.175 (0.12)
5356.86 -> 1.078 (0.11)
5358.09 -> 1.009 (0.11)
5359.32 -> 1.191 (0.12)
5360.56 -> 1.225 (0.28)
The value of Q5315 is 1.67 Angstrom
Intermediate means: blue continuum 1.16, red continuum 1.14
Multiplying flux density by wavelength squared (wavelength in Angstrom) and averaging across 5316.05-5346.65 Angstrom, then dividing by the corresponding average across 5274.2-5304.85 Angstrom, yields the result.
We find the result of 1.0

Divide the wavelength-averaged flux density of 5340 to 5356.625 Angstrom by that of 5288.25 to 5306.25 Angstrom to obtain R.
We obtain 1.0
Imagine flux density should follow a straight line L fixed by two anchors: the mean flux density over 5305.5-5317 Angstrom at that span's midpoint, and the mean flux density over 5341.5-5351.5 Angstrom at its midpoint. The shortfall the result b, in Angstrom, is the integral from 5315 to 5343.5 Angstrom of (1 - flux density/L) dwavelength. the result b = 1.73 Angstrom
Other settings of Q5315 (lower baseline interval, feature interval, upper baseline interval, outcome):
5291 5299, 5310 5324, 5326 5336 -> -1.42 Angstrom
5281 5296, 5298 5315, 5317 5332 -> -0.62 Angstrom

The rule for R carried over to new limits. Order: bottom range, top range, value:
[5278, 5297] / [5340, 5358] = 1.03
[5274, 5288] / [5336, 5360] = 1.05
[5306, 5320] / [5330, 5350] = 0.95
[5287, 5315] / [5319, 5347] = 0.94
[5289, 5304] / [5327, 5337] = 0.93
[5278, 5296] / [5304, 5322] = 1.04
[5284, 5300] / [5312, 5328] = 0.97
